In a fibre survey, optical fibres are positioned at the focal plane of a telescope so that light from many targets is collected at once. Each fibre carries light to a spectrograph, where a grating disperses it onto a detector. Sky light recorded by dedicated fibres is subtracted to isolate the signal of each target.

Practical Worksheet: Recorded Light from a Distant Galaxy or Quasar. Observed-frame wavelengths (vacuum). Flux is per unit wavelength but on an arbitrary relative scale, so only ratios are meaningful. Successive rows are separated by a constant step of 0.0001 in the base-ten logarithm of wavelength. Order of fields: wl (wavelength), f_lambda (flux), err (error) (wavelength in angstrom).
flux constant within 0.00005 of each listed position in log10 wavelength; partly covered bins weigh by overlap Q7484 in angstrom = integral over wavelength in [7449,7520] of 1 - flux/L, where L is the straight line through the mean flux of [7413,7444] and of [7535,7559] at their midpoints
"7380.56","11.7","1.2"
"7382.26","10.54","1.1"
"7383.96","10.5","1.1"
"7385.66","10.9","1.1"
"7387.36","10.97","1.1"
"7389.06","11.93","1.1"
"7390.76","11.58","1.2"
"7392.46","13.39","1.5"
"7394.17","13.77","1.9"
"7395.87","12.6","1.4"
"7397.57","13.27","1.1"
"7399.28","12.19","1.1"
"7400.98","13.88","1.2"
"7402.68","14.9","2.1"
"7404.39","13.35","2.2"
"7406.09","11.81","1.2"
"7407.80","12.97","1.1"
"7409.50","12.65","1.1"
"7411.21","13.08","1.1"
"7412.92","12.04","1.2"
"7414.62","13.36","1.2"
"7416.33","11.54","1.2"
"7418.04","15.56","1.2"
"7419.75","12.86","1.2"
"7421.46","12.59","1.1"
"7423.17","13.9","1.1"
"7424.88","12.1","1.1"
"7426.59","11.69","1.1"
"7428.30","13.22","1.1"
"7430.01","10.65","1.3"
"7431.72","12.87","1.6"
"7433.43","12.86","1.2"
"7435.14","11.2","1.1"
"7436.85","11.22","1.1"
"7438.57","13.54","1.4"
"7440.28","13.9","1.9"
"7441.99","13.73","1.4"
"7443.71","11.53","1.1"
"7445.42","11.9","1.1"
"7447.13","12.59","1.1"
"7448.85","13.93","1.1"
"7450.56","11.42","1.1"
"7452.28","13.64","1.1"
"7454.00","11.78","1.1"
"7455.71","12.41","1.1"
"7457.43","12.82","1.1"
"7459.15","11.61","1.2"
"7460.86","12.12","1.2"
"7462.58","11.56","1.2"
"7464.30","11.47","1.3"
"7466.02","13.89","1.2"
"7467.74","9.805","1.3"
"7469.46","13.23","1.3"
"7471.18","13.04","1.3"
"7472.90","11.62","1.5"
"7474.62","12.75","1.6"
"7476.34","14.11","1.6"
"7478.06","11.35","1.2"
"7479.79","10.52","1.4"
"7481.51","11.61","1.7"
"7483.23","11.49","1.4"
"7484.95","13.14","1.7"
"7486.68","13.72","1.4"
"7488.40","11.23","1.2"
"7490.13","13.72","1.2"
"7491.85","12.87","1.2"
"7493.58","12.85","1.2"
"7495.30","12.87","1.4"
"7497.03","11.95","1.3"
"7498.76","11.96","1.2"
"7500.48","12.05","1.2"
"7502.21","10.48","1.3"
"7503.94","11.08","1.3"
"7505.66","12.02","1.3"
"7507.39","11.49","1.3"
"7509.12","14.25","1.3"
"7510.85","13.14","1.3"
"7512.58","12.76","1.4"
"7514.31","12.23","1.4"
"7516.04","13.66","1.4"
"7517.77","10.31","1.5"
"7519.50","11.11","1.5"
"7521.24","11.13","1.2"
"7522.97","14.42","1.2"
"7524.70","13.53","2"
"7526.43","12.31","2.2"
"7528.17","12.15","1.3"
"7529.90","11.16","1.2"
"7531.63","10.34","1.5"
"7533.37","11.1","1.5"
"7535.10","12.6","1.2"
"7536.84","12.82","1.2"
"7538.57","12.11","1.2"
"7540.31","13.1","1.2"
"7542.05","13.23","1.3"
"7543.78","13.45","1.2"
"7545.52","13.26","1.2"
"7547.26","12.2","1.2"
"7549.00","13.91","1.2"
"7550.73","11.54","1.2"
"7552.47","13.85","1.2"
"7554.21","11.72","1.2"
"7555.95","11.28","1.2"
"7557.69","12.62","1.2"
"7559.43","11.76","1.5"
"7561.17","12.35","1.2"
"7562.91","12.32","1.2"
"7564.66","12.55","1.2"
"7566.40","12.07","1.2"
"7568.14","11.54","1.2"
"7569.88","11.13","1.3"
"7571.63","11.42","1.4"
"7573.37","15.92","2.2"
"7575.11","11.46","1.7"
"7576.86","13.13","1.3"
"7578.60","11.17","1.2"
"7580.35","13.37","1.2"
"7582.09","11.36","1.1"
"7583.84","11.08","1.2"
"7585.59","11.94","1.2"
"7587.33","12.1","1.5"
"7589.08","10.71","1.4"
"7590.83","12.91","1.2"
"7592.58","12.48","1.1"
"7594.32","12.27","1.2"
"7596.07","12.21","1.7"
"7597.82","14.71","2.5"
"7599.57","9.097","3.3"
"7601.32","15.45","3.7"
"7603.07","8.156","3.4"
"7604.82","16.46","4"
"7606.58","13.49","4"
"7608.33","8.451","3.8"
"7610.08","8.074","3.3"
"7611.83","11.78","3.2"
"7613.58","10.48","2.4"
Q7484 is 2.45 angstrom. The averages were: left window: 12.7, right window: 12.7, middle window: 12.2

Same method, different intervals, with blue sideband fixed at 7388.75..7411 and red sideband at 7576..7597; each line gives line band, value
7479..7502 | 0.5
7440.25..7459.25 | 0.2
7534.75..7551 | -0.8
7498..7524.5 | 0.6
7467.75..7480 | 0.3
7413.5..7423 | -0.2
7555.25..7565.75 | 0.0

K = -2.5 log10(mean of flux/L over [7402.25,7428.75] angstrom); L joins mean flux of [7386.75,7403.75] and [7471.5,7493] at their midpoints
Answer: -0.01 mag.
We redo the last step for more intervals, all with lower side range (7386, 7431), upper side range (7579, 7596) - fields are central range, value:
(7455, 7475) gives 0.03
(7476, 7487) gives 0.03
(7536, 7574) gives -0.03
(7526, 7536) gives 0.06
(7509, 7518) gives -0.04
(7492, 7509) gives 0.03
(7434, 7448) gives 0.01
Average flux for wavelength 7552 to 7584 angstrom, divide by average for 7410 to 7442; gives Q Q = 0.96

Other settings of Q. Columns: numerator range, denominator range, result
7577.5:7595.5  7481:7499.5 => 0.96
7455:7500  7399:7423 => 0.94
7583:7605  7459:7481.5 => 1.01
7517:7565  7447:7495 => 0.99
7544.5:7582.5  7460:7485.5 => 1.02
